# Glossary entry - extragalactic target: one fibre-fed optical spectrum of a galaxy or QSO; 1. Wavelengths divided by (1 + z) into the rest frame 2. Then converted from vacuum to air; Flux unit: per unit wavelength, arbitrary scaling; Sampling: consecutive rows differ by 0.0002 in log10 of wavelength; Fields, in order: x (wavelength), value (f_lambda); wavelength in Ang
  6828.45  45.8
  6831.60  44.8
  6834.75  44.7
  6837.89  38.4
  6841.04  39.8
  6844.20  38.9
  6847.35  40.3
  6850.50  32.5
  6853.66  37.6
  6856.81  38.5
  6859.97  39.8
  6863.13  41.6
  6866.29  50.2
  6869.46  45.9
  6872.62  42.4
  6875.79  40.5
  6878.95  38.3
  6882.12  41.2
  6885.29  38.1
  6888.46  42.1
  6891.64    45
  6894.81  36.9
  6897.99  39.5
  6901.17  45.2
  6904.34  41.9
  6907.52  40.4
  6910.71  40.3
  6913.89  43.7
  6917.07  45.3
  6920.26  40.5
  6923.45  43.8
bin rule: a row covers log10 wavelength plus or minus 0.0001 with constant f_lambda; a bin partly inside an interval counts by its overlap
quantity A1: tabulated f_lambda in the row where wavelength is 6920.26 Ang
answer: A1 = 40.5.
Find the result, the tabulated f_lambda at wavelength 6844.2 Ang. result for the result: 38.9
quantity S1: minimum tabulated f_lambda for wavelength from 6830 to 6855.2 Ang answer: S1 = 32.5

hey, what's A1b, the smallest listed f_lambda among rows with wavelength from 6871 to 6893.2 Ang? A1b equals 38.1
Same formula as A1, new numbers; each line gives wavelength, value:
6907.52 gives 40.4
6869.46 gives 45.9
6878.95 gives 38.3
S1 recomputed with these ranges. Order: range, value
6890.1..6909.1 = 36.9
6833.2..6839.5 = 38.4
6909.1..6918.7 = 40.3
